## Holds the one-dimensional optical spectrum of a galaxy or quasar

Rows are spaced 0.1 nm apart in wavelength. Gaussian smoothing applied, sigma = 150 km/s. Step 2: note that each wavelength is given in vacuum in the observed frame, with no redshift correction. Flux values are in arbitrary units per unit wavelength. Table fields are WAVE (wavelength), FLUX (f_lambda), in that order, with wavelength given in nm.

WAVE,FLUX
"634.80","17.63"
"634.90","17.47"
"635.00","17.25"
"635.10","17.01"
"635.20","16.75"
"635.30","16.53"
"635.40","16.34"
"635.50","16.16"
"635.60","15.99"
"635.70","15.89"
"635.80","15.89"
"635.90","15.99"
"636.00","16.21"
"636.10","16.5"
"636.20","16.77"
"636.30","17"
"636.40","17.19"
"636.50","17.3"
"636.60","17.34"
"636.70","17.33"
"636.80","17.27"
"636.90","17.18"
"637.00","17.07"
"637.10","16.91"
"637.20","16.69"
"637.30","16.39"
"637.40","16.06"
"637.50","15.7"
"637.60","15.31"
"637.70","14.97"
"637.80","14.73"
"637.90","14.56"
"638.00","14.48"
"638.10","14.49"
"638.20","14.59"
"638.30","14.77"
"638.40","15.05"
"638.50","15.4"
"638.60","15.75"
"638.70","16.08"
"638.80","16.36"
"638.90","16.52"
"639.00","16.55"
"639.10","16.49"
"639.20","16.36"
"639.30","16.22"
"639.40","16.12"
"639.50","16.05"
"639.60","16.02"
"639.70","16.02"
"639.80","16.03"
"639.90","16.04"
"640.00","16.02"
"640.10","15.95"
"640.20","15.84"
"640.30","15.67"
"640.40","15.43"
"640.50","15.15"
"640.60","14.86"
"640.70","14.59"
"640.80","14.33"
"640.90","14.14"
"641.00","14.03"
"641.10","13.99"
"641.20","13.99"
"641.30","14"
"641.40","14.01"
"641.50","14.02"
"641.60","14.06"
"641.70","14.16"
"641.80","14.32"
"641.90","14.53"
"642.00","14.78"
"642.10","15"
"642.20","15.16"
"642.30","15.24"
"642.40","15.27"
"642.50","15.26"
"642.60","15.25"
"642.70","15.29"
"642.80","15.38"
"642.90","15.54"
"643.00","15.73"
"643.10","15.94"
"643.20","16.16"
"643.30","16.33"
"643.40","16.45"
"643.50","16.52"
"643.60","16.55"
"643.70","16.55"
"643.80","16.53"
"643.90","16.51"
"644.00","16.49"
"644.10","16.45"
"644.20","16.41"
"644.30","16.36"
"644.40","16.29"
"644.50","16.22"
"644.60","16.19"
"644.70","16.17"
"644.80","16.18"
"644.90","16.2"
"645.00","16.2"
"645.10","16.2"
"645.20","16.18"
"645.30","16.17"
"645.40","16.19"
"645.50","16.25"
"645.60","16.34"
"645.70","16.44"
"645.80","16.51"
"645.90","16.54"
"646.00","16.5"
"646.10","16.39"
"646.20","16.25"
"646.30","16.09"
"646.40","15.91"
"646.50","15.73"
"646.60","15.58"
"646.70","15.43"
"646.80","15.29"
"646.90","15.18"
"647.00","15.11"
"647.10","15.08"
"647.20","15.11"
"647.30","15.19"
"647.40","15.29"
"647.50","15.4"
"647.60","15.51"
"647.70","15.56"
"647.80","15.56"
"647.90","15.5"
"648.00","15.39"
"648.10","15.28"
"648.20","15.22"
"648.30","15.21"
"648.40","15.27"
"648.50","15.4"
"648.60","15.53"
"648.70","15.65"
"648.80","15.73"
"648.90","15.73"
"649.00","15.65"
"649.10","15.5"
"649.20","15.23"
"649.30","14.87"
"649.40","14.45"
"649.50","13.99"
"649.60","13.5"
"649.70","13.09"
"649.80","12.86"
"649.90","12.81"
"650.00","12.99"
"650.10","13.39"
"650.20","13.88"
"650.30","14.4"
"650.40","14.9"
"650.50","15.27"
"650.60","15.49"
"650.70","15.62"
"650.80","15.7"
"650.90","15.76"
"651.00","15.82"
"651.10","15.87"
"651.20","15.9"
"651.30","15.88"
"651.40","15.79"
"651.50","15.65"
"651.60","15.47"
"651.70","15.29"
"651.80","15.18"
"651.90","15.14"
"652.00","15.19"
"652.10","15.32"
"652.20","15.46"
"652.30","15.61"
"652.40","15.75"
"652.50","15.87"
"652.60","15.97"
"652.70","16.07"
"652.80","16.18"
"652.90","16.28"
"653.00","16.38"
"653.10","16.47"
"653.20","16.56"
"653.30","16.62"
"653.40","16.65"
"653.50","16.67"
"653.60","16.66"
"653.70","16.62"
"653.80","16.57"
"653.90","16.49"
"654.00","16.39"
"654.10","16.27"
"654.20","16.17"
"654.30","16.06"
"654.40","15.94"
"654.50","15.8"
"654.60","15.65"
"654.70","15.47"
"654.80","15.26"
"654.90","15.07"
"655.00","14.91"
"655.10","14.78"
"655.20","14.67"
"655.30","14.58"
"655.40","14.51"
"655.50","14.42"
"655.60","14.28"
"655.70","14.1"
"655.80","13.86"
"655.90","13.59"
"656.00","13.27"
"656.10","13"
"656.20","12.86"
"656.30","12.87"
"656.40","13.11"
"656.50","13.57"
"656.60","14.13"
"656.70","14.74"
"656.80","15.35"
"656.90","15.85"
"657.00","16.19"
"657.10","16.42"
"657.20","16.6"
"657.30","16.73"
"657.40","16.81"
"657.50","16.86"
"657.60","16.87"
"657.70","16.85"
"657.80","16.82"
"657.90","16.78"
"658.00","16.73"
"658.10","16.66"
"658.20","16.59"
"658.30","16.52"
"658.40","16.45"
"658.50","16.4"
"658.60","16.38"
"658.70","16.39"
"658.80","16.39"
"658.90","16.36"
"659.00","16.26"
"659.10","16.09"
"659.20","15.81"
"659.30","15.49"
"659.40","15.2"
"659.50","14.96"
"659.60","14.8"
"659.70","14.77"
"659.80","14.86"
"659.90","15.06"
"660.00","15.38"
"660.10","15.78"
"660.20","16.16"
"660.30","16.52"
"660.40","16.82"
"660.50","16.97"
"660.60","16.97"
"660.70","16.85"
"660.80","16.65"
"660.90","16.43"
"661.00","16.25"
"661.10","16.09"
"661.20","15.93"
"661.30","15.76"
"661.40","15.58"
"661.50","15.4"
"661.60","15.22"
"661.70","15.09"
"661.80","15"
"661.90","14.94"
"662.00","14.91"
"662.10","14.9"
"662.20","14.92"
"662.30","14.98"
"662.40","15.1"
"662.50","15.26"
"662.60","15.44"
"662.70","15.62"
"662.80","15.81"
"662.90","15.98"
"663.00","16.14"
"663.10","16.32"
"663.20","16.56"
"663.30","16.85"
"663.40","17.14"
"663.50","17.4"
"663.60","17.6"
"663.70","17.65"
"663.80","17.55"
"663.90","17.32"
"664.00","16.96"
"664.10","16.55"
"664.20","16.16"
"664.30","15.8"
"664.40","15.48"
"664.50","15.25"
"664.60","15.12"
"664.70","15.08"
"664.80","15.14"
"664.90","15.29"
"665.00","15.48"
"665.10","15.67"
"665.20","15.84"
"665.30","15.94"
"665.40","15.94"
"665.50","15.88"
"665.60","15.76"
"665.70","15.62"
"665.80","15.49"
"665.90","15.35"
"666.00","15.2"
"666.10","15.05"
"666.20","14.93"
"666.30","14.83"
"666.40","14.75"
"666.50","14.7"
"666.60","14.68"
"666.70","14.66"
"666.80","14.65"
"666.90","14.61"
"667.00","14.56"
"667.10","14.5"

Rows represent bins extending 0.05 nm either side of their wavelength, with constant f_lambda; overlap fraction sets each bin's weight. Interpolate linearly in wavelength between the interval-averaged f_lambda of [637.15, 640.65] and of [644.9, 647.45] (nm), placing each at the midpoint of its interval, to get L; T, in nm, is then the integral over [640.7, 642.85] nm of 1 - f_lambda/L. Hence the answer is 0.16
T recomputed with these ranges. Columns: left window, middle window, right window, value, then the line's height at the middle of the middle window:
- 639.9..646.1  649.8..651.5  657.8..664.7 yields 0.09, 15.8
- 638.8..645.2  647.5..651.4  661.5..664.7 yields 0.18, 15.7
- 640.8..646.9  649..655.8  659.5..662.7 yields 0.14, 15.6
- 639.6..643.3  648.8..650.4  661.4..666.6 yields 0.11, 15.3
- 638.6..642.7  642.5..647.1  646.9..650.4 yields -0.32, 15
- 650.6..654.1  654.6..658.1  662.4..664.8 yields 0.21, 16.1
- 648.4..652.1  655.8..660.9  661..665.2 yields -0.05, 15.5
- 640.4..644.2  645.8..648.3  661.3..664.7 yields -0.03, 15.4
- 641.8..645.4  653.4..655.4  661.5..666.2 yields 0.01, 15.9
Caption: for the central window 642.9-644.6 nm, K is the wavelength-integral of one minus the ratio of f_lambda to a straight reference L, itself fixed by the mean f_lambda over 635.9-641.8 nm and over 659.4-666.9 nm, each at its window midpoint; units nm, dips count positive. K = -0.07 nm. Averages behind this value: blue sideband 15.6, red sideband 15.7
